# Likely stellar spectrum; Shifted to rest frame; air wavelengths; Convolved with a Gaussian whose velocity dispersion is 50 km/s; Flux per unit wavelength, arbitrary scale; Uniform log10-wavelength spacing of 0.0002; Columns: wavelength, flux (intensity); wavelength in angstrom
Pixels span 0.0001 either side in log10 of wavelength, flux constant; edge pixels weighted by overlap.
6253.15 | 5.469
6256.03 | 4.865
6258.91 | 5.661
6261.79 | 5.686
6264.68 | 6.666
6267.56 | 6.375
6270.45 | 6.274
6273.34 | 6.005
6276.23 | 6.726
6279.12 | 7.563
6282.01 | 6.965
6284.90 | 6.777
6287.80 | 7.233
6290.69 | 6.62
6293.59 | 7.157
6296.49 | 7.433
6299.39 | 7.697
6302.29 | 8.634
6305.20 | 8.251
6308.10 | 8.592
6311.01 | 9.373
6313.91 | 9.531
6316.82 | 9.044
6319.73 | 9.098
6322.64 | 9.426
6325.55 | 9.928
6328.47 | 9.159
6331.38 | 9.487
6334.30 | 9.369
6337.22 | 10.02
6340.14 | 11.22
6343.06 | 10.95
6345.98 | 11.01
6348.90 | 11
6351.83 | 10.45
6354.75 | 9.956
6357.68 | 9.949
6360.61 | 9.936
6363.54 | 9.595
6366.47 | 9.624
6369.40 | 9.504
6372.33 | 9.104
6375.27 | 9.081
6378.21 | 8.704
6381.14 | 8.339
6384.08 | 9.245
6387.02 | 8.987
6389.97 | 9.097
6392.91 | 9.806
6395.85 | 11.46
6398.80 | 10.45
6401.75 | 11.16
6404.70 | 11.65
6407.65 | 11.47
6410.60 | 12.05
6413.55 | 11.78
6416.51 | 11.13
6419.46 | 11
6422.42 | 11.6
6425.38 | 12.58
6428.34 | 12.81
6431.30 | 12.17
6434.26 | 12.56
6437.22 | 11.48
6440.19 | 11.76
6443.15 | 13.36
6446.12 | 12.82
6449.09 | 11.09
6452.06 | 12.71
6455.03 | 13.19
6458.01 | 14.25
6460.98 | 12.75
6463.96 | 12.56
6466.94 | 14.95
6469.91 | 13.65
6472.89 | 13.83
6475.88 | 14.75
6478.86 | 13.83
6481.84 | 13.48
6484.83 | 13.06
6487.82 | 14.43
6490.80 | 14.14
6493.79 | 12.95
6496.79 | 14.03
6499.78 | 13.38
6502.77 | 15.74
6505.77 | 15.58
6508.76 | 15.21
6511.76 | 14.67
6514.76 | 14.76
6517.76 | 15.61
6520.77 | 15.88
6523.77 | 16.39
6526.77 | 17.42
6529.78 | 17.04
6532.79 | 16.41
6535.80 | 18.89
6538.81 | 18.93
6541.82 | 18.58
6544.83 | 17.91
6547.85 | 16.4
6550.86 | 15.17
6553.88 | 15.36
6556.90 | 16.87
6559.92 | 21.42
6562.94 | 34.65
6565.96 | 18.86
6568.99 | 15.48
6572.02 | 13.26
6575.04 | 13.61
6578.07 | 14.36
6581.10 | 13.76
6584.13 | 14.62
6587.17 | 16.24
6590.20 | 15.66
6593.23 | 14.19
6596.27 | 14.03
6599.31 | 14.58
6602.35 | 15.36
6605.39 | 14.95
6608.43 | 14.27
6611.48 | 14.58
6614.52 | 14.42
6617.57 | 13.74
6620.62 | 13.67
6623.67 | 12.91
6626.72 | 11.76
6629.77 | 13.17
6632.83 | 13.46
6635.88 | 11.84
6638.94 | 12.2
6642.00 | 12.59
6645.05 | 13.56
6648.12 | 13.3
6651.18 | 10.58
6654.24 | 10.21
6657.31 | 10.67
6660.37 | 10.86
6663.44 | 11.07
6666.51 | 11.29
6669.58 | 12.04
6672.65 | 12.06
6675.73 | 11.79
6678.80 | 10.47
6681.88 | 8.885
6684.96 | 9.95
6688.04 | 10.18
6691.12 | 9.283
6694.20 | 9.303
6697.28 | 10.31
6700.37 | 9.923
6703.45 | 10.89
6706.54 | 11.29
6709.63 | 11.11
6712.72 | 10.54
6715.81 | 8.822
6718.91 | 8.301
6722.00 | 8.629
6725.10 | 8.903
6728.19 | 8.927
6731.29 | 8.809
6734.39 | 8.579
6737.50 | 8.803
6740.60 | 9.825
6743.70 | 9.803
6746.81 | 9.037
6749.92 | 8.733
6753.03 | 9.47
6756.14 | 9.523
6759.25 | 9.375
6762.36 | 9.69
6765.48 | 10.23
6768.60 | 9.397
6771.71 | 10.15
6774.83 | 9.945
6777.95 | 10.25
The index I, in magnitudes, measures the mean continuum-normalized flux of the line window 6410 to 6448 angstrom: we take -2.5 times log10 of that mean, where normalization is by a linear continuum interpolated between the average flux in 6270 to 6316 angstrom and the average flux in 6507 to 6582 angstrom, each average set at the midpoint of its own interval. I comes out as 0.058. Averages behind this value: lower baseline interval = 7.6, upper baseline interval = 17.1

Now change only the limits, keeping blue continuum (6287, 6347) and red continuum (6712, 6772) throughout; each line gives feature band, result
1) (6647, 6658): -0.209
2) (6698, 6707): -0.151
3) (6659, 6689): -0.180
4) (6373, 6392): 0.014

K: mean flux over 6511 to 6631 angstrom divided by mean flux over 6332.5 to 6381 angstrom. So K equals 1.61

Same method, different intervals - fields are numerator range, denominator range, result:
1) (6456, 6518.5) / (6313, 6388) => 1.46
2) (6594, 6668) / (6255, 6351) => 1.57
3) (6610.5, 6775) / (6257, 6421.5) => 1.18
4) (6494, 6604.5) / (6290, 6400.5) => 1.74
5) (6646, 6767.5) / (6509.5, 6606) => 0.61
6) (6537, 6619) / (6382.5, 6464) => 1.40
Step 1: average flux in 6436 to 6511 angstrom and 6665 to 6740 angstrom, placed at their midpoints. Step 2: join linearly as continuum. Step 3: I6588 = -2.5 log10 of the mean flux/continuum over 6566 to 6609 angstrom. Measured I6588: -0.245 mag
